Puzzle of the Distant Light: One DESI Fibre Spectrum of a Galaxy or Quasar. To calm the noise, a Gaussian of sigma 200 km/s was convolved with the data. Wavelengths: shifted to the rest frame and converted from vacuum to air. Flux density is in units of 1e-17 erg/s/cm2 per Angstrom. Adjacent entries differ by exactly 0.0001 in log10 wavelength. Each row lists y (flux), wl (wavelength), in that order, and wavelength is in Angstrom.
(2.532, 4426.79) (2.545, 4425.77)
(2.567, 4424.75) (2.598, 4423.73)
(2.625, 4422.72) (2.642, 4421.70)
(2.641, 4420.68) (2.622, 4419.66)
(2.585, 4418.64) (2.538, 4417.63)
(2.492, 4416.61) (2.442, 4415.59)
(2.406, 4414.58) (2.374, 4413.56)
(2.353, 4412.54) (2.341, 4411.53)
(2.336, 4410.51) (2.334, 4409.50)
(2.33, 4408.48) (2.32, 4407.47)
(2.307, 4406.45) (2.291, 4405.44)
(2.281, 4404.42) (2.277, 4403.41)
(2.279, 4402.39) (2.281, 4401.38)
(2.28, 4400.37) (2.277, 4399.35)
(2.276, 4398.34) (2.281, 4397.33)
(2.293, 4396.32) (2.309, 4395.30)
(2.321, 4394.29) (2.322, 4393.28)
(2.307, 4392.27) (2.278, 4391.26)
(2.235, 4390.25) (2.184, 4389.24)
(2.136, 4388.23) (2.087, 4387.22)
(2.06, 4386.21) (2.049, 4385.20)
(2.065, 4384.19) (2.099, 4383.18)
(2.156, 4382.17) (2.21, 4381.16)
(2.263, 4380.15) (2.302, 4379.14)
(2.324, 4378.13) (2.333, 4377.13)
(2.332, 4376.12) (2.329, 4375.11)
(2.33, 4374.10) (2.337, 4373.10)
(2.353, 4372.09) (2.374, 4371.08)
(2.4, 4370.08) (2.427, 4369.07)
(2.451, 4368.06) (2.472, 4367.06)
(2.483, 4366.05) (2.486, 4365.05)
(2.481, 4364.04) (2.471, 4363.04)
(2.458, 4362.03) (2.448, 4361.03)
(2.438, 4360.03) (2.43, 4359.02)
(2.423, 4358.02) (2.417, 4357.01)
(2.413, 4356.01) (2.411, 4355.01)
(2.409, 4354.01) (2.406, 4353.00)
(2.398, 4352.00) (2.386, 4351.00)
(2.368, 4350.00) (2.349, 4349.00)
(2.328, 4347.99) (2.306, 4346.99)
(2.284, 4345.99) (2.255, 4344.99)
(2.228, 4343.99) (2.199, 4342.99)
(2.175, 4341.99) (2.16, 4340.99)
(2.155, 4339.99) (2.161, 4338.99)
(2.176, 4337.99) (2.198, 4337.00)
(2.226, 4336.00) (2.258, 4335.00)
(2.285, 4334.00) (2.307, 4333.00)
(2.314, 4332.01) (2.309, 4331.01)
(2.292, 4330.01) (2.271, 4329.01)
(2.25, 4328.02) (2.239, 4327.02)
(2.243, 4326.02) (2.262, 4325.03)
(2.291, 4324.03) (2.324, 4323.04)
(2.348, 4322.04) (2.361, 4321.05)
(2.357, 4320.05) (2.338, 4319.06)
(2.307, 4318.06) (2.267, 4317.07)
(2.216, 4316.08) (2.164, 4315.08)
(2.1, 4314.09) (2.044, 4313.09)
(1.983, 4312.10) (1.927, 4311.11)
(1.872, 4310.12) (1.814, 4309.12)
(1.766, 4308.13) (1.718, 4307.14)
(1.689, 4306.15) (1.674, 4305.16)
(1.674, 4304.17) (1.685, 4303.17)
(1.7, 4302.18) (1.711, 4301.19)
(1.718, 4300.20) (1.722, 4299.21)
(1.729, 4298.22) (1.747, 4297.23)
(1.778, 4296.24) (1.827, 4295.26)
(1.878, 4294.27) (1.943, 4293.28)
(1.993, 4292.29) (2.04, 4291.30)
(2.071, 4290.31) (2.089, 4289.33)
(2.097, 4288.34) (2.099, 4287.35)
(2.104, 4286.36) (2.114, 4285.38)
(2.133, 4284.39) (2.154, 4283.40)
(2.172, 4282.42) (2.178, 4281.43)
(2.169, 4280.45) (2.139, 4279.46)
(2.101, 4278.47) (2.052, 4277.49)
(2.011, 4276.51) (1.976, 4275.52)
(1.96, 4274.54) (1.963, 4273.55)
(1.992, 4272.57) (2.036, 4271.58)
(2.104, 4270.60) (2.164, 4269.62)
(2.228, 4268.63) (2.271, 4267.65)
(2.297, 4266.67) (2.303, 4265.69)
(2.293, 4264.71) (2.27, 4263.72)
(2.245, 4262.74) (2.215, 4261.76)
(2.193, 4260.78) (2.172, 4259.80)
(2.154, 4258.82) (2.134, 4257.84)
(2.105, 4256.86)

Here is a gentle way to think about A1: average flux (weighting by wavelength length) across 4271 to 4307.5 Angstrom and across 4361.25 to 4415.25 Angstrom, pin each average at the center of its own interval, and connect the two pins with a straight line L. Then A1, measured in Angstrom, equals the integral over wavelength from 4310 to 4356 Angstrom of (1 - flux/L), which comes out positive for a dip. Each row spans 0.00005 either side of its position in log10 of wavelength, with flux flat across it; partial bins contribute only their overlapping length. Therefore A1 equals -3.3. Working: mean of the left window 1.94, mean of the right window 2.31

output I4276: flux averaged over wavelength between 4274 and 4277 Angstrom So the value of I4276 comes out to 1.98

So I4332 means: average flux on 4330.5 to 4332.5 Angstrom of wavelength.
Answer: 2.31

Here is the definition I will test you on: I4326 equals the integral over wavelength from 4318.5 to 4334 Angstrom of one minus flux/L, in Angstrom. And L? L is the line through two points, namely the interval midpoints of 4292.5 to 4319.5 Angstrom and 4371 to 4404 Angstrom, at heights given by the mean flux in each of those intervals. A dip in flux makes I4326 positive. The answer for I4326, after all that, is -2.5 Angstrom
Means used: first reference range 1.89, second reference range 2.25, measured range 2.3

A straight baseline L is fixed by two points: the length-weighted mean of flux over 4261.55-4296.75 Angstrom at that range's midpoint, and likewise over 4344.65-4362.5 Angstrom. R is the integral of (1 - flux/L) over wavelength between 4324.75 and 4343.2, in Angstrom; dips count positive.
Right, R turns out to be 0.6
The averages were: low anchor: 2.1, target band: 2.24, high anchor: 2.39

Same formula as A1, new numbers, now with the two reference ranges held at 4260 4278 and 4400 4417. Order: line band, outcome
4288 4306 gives 2.89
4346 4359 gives -0.71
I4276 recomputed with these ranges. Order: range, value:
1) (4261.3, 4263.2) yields 2.23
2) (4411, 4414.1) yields 2.35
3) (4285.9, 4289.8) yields 2.09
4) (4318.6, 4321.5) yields 2.35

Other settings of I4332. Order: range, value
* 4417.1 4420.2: 2.58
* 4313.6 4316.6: 2.16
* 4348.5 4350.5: 2.36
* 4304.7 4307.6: 1.7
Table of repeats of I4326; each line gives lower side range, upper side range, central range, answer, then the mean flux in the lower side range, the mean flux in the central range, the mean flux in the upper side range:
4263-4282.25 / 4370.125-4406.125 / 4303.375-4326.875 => 1.1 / 2.13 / 2.07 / 2.26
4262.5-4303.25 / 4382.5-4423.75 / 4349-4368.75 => -1.9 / 2.03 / 2.43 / 2.33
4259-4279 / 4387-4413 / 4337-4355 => -0.4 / 2.14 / 2.28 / 2.28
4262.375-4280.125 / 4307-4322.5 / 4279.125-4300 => 1.2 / 2.13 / 2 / 2.11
